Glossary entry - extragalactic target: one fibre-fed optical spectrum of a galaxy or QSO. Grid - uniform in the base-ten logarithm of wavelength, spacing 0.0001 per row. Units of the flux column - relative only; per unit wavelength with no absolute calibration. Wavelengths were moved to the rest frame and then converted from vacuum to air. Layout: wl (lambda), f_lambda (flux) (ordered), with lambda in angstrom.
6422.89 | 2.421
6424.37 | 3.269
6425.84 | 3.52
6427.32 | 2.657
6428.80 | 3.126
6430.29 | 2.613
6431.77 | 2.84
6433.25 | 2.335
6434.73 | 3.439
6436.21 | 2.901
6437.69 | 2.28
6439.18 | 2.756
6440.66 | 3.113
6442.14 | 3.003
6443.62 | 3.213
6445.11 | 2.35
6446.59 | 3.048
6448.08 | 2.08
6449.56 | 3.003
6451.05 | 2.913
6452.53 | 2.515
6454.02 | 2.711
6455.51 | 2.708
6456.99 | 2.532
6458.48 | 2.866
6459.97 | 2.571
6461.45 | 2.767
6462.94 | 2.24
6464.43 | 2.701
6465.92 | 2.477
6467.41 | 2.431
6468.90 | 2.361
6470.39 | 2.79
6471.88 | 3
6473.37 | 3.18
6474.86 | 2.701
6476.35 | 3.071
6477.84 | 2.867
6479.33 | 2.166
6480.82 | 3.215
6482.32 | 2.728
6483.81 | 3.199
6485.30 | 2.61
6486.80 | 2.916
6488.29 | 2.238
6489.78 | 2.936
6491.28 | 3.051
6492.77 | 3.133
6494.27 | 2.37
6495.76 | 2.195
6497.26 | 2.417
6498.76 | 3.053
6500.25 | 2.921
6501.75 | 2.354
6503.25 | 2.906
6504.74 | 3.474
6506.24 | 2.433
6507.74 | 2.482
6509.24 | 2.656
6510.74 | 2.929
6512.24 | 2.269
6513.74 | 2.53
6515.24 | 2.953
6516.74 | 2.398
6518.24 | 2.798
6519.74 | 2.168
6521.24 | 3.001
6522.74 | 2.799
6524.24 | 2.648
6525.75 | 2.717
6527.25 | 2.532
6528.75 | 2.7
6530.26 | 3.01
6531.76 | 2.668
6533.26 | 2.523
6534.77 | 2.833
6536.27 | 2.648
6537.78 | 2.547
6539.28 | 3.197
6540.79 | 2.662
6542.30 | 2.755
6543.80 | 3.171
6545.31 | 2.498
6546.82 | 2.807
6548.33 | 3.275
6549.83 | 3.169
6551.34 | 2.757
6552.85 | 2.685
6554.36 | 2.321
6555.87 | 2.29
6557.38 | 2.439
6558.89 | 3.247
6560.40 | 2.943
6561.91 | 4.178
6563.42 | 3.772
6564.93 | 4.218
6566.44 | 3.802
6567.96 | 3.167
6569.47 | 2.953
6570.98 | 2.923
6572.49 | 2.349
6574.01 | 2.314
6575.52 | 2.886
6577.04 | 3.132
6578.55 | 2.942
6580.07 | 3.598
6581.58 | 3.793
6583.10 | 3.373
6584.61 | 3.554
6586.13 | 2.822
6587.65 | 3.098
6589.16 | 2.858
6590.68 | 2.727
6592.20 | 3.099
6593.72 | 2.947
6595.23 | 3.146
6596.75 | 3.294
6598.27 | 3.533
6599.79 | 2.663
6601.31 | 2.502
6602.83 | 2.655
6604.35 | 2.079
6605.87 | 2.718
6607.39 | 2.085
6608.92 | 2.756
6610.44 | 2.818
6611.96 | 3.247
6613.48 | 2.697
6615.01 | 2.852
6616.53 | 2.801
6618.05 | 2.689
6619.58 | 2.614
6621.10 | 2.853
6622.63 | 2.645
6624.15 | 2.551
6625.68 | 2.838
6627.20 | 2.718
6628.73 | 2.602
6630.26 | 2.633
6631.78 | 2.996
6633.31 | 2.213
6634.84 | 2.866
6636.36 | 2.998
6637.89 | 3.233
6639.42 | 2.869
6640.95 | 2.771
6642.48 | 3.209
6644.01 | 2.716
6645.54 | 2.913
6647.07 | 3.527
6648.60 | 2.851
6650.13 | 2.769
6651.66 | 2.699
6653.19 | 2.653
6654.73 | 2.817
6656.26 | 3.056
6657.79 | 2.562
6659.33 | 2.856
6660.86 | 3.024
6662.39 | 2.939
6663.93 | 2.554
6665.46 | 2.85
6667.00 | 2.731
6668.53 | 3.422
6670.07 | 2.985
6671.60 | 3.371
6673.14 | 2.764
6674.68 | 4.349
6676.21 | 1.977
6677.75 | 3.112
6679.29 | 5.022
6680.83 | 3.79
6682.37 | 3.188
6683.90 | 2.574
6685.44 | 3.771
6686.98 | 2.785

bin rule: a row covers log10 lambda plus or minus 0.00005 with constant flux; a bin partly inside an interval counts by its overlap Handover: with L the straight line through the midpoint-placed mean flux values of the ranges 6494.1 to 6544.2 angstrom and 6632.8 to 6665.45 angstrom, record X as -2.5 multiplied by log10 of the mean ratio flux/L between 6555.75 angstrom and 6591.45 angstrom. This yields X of -0.14 mag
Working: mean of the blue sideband 2.7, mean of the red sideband 2.87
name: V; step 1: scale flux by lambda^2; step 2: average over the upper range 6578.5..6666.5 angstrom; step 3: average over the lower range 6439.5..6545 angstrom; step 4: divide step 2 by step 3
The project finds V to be 1.1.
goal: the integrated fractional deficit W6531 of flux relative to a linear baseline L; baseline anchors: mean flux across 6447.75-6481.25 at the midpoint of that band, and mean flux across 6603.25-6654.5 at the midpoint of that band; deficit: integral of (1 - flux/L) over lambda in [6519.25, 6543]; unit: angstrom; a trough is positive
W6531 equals 0.1 angstrom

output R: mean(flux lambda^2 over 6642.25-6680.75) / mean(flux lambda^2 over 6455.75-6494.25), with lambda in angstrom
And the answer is 1.17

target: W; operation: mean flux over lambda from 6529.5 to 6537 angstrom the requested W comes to 2.74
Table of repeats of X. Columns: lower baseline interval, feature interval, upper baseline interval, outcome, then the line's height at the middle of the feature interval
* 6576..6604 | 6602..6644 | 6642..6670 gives 0.093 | 2.99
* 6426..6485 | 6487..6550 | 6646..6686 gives 0.049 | 2.86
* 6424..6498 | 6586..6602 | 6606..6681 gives -0.042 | 2.87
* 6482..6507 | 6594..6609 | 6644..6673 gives 0.043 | 2.86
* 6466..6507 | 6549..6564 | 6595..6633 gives -0.083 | 2.75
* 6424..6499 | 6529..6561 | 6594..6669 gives 0.004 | 2.79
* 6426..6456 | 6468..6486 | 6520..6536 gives -0.022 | 2.76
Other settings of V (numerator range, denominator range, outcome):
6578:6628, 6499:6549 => 1.08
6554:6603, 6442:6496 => 1.17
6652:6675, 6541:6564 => 1.04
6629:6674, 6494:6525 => 1.14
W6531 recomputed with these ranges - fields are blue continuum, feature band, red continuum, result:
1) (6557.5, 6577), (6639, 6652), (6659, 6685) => 0.97 angstrom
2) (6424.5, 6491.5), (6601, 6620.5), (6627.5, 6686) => 1.91 angstrom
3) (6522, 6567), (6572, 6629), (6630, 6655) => 0.51 angstrom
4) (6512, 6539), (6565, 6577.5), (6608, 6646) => -1.27 angstrom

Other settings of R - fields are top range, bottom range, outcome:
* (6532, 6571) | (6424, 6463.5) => 1.11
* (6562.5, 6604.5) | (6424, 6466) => 1.16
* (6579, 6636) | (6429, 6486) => 1.09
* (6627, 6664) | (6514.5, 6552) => 1.06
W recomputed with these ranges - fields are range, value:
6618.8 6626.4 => 2.7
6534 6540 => 2.8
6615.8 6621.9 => 2.74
